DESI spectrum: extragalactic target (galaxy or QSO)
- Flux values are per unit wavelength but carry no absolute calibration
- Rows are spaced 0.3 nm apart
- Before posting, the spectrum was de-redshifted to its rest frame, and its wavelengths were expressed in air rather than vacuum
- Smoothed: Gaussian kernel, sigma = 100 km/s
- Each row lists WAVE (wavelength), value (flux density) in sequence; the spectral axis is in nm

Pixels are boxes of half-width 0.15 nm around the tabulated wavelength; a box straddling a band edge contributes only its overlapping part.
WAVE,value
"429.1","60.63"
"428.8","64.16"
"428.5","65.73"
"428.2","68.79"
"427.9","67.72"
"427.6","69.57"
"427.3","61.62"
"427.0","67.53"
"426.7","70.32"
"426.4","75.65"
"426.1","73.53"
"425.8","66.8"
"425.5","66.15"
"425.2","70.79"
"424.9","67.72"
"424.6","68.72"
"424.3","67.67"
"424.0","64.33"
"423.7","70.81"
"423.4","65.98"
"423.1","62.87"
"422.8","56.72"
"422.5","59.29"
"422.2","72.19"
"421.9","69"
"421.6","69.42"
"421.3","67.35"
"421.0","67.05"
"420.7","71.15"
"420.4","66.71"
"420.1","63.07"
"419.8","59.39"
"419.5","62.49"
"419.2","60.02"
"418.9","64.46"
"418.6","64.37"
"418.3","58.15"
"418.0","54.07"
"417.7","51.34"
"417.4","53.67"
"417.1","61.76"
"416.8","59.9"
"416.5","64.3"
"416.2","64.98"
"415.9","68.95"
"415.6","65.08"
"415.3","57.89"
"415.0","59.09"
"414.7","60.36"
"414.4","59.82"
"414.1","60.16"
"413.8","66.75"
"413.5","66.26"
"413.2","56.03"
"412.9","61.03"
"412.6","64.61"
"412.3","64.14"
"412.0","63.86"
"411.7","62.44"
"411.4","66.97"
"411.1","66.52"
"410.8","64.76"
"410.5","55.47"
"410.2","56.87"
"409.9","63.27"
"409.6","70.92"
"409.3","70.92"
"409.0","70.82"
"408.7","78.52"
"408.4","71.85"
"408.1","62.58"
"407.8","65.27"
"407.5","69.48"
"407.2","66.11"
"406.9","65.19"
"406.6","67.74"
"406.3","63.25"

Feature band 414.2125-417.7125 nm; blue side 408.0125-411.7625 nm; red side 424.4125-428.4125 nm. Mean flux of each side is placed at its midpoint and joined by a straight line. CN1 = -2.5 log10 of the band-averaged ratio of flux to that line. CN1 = 0.11 mag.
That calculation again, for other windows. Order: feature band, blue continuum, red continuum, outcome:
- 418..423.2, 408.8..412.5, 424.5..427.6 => 0.06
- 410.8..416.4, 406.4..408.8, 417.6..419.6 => 0.00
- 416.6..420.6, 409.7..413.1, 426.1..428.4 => 0.09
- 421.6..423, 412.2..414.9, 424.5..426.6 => 0.05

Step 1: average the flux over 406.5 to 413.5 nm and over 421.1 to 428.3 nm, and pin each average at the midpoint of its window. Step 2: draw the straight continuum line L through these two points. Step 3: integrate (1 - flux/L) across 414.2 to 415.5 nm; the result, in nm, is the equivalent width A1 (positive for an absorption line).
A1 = 0.13 nm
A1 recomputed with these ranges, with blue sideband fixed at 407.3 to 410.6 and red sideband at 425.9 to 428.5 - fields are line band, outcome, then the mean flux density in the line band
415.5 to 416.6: 0.03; 65.9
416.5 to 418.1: 0.26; 57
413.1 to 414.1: 0.07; 62.9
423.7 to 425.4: 0.02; 68.1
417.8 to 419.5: 0.20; 60.2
